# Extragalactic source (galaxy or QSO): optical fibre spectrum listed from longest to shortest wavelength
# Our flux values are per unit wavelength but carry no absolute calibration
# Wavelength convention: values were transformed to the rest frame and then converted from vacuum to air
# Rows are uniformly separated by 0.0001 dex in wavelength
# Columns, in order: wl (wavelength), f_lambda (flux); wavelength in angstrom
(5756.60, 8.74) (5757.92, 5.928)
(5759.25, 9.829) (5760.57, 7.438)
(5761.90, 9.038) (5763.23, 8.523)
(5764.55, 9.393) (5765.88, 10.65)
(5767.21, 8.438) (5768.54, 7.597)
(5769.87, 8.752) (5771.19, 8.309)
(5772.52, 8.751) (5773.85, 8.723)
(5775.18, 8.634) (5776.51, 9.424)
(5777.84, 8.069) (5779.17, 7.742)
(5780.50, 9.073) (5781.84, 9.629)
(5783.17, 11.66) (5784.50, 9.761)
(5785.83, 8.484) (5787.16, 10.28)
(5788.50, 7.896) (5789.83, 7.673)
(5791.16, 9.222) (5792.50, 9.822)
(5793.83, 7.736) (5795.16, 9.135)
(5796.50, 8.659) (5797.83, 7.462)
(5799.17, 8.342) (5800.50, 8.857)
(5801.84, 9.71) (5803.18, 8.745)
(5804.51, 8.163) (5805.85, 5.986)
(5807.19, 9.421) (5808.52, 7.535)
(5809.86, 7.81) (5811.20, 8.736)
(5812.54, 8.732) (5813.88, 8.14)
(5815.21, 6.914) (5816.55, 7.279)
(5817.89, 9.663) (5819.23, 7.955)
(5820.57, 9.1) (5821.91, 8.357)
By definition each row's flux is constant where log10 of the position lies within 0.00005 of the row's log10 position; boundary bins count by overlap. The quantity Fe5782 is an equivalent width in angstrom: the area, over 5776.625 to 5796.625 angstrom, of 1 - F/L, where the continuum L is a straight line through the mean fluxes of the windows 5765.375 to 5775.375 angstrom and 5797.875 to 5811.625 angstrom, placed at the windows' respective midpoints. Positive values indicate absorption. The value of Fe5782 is -1.19 angstrom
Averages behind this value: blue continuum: 8.71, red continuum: 8.28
